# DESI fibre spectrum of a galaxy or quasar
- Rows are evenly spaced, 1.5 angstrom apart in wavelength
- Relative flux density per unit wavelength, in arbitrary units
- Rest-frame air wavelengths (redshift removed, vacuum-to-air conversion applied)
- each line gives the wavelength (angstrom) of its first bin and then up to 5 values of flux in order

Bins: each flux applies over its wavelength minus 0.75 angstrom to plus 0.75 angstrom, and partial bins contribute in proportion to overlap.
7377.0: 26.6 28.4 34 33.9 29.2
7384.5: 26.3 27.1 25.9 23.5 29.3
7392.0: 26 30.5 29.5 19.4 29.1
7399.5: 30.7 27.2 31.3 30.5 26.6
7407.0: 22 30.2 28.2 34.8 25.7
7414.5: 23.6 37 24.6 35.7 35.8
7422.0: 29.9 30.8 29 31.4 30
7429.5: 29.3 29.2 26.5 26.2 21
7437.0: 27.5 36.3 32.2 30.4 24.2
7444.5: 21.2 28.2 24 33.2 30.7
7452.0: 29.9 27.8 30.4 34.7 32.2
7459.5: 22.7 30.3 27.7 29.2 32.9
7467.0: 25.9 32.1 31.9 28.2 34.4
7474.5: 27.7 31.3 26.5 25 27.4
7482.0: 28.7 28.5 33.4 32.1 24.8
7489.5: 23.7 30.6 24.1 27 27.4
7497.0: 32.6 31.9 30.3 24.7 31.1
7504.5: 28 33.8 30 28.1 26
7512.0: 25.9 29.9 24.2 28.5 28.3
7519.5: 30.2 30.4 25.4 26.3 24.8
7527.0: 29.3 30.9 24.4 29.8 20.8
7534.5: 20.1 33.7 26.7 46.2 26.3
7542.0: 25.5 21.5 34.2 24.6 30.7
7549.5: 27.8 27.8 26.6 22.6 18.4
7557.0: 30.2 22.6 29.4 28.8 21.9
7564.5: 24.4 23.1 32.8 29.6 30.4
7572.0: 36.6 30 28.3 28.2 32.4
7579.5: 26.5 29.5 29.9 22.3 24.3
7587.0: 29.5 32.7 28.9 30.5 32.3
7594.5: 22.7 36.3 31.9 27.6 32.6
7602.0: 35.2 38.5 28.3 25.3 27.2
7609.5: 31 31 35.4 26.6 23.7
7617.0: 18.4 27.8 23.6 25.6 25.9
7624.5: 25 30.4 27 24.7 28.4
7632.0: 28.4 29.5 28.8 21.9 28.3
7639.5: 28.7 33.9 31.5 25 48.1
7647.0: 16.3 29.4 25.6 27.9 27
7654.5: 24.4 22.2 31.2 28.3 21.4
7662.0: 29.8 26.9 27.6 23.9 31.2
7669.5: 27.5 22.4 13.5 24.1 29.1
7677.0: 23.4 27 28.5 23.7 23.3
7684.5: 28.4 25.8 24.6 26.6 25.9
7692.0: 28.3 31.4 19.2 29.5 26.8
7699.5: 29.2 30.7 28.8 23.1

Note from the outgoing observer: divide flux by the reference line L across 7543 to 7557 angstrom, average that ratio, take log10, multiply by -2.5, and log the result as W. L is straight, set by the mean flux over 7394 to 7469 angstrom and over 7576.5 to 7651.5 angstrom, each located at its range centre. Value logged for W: 0.10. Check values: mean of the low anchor 29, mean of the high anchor 28.6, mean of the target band 26.3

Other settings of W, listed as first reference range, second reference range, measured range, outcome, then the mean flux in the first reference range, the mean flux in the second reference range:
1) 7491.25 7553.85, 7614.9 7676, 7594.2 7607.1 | -0.15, 28.2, 26.7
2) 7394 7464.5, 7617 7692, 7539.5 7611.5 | -0.04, 28.9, 26.7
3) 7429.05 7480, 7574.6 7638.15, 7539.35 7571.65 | 0.06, 28.8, 28.4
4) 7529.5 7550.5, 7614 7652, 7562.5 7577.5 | -0.03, 28.1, 27.3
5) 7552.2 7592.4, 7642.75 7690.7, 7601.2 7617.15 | -0.09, 27.8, 26.3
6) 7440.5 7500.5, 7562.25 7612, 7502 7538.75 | 0.04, 28.9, 29.5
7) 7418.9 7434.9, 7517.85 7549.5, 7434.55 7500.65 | 0.01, 30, 28.1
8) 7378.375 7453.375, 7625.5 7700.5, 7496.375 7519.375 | -0.03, 28.7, 26.9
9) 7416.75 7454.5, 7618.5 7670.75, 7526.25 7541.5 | -0.02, 29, 27.5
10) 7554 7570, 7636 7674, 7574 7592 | -0.09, 26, 26.9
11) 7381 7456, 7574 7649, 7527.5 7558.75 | 0.05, 28.7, 28.7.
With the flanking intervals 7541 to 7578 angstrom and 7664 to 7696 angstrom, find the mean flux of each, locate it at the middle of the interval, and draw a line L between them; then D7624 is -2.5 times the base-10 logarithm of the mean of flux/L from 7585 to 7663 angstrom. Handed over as -0.08 mag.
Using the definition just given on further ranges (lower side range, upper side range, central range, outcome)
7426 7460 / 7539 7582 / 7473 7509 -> -0.02 mag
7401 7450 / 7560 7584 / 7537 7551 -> -0.02 mag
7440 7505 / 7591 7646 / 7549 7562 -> 0.12 mag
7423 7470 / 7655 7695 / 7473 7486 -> -0.02 mag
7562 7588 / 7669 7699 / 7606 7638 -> 0.00 mag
